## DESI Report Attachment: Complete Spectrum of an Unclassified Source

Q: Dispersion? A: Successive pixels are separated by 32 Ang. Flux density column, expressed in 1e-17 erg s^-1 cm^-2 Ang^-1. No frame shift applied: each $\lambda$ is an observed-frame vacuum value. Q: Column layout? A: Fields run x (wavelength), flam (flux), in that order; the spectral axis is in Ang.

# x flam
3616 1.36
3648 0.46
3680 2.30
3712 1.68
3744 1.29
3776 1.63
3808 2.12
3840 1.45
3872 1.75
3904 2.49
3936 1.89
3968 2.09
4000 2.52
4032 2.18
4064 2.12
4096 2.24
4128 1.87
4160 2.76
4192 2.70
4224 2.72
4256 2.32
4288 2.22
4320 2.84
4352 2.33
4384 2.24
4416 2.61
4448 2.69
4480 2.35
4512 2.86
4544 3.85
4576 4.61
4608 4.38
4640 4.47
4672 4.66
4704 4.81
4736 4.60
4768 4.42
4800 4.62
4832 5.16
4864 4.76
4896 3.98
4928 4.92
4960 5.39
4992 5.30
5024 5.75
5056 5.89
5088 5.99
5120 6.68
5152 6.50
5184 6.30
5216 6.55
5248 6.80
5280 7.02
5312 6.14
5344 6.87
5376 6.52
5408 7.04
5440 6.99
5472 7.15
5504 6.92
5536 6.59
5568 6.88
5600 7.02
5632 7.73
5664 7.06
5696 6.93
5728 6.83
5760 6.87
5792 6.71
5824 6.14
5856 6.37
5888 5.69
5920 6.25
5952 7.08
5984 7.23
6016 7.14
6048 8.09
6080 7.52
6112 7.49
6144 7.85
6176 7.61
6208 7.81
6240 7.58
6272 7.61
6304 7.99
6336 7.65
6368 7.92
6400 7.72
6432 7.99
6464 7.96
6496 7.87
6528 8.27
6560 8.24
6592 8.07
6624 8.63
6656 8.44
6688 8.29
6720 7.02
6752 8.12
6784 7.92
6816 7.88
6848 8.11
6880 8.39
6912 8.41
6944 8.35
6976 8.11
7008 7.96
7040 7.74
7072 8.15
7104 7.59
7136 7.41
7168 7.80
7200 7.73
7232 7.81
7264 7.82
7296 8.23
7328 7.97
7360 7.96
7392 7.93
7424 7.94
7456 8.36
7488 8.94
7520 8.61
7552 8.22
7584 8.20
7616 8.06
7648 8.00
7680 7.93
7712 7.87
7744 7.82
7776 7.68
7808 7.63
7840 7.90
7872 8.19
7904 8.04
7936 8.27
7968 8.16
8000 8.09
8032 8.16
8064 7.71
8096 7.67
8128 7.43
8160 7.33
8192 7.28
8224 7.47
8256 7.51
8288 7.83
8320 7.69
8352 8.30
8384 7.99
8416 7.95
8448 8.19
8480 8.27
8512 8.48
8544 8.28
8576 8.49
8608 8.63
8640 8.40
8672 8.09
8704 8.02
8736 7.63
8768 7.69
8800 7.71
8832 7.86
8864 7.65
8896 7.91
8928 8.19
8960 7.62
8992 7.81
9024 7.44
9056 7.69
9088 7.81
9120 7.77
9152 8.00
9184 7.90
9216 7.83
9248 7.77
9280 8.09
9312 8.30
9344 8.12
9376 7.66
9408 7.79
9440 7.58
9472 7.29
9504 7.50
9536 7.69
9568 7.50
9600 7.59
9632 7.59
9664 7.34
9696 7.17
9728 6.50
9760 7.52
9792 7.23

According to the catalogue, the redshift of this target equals 0.14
